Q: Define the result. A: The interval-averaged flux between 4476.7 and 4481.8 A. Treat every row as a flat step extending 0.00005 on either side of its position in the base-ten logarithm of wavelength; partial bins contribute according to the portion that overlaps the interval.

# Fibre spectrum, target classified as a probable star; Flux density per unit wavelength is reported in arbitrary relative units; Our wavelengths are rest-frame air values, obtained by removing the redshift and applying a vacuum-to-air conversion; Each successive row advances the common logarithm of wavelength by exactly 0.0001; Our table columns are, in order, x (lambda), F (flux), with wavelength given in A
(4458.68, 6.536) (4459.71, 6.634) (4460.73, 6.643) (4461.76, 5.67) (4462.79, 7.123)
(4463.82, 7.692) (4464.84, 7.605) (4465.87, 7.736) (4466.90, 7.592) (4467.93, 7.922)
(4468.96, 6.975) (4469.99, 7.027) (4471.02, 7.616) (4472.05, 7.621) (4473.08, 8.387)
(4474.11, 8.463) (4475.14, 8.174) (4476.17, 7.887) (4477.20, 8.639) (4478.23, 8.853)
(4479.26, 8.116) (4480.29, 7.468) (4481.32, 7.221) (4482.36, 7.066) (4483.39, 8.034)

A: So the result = 8.07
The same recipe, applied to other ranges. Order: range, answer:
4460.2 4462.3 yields 6.18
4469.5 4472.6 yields 7.43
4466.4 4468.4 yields 7.75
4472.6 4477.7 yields 8.31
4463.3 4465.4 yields 7.66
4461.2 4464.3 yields 6.8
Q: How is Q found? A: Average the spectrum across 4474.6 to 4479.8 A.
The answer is 8.34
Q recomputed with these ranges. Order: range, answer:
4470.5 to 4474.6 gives 8.02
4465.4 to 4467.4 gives 7.66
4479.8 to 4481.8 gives 7.35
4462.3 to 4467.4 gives 7.55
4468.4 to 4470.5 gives 7.01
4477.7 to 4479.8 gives 8.49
